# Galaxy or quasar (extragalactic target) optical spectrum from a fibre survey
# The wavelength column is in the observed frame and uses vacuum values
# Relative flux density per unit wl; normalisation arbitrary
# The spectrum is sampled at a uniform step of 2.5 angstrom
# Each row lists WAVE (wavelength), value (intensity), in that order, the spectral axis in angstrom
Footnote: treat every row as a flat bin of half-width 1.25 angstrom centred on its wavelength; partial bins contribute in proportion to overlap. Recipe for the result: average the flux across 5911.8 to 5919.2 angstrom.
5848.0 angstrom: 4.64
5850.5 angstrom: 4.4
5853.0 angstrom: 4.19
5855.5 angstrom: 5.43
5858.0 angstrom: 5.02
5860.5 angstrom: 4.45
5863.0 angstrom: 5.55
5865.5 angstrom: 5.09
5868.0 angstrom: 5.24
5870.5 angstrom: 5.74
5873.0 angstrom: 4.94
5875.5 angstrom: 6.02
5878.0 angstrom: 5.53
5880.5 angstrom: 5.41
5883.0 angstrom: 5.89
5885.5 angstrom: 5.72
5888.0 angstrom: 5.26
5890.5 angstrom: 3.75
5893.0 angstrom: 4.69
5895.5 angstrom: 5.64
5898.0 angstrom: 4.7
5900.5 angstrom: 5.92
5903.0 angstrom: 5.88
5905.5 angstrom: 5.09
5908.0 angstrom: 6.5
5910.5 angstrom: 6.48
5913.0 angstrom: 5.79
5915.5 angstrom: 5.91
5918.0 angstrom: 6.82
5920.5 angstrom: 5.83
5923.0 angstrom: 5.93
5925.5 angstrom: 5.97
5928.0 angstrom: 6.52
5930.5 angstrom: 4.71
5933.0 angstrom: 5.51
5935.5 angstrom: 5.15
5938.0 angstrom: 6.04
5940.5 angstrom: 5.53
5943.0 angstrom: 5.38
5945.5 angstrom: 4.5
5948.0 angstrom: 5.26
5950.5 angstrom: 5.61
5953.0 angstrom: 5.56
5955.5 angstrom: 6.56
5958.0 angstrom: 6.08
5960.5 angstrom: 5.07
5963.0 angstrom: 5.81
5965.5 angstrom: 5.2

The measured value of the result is 6.17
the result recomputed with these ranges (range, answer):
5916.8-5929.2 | 6.21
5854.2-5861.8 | 4.97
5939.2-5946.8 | 5.14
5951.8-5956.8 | 6.07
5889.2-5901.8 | 4.95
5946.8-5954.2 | 5.48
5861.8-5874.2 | 5.31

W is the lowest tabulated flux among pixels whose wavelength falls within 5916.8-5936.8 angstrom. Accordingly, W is 4.71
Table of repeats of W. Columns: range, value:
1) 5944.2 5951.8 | 4.5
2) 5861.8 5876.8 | 4.94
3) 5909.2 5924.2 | 5.79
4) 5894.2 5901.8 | 4.7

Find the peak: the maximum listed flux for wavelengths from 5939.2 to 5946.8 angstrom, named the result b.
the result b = 5.53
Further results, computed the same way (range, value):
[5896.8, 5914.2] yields 6.5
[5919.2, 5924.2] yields 5.93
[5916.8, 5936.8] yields 6.82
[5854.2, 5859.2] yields 5.43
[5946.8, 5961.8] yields 6.56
